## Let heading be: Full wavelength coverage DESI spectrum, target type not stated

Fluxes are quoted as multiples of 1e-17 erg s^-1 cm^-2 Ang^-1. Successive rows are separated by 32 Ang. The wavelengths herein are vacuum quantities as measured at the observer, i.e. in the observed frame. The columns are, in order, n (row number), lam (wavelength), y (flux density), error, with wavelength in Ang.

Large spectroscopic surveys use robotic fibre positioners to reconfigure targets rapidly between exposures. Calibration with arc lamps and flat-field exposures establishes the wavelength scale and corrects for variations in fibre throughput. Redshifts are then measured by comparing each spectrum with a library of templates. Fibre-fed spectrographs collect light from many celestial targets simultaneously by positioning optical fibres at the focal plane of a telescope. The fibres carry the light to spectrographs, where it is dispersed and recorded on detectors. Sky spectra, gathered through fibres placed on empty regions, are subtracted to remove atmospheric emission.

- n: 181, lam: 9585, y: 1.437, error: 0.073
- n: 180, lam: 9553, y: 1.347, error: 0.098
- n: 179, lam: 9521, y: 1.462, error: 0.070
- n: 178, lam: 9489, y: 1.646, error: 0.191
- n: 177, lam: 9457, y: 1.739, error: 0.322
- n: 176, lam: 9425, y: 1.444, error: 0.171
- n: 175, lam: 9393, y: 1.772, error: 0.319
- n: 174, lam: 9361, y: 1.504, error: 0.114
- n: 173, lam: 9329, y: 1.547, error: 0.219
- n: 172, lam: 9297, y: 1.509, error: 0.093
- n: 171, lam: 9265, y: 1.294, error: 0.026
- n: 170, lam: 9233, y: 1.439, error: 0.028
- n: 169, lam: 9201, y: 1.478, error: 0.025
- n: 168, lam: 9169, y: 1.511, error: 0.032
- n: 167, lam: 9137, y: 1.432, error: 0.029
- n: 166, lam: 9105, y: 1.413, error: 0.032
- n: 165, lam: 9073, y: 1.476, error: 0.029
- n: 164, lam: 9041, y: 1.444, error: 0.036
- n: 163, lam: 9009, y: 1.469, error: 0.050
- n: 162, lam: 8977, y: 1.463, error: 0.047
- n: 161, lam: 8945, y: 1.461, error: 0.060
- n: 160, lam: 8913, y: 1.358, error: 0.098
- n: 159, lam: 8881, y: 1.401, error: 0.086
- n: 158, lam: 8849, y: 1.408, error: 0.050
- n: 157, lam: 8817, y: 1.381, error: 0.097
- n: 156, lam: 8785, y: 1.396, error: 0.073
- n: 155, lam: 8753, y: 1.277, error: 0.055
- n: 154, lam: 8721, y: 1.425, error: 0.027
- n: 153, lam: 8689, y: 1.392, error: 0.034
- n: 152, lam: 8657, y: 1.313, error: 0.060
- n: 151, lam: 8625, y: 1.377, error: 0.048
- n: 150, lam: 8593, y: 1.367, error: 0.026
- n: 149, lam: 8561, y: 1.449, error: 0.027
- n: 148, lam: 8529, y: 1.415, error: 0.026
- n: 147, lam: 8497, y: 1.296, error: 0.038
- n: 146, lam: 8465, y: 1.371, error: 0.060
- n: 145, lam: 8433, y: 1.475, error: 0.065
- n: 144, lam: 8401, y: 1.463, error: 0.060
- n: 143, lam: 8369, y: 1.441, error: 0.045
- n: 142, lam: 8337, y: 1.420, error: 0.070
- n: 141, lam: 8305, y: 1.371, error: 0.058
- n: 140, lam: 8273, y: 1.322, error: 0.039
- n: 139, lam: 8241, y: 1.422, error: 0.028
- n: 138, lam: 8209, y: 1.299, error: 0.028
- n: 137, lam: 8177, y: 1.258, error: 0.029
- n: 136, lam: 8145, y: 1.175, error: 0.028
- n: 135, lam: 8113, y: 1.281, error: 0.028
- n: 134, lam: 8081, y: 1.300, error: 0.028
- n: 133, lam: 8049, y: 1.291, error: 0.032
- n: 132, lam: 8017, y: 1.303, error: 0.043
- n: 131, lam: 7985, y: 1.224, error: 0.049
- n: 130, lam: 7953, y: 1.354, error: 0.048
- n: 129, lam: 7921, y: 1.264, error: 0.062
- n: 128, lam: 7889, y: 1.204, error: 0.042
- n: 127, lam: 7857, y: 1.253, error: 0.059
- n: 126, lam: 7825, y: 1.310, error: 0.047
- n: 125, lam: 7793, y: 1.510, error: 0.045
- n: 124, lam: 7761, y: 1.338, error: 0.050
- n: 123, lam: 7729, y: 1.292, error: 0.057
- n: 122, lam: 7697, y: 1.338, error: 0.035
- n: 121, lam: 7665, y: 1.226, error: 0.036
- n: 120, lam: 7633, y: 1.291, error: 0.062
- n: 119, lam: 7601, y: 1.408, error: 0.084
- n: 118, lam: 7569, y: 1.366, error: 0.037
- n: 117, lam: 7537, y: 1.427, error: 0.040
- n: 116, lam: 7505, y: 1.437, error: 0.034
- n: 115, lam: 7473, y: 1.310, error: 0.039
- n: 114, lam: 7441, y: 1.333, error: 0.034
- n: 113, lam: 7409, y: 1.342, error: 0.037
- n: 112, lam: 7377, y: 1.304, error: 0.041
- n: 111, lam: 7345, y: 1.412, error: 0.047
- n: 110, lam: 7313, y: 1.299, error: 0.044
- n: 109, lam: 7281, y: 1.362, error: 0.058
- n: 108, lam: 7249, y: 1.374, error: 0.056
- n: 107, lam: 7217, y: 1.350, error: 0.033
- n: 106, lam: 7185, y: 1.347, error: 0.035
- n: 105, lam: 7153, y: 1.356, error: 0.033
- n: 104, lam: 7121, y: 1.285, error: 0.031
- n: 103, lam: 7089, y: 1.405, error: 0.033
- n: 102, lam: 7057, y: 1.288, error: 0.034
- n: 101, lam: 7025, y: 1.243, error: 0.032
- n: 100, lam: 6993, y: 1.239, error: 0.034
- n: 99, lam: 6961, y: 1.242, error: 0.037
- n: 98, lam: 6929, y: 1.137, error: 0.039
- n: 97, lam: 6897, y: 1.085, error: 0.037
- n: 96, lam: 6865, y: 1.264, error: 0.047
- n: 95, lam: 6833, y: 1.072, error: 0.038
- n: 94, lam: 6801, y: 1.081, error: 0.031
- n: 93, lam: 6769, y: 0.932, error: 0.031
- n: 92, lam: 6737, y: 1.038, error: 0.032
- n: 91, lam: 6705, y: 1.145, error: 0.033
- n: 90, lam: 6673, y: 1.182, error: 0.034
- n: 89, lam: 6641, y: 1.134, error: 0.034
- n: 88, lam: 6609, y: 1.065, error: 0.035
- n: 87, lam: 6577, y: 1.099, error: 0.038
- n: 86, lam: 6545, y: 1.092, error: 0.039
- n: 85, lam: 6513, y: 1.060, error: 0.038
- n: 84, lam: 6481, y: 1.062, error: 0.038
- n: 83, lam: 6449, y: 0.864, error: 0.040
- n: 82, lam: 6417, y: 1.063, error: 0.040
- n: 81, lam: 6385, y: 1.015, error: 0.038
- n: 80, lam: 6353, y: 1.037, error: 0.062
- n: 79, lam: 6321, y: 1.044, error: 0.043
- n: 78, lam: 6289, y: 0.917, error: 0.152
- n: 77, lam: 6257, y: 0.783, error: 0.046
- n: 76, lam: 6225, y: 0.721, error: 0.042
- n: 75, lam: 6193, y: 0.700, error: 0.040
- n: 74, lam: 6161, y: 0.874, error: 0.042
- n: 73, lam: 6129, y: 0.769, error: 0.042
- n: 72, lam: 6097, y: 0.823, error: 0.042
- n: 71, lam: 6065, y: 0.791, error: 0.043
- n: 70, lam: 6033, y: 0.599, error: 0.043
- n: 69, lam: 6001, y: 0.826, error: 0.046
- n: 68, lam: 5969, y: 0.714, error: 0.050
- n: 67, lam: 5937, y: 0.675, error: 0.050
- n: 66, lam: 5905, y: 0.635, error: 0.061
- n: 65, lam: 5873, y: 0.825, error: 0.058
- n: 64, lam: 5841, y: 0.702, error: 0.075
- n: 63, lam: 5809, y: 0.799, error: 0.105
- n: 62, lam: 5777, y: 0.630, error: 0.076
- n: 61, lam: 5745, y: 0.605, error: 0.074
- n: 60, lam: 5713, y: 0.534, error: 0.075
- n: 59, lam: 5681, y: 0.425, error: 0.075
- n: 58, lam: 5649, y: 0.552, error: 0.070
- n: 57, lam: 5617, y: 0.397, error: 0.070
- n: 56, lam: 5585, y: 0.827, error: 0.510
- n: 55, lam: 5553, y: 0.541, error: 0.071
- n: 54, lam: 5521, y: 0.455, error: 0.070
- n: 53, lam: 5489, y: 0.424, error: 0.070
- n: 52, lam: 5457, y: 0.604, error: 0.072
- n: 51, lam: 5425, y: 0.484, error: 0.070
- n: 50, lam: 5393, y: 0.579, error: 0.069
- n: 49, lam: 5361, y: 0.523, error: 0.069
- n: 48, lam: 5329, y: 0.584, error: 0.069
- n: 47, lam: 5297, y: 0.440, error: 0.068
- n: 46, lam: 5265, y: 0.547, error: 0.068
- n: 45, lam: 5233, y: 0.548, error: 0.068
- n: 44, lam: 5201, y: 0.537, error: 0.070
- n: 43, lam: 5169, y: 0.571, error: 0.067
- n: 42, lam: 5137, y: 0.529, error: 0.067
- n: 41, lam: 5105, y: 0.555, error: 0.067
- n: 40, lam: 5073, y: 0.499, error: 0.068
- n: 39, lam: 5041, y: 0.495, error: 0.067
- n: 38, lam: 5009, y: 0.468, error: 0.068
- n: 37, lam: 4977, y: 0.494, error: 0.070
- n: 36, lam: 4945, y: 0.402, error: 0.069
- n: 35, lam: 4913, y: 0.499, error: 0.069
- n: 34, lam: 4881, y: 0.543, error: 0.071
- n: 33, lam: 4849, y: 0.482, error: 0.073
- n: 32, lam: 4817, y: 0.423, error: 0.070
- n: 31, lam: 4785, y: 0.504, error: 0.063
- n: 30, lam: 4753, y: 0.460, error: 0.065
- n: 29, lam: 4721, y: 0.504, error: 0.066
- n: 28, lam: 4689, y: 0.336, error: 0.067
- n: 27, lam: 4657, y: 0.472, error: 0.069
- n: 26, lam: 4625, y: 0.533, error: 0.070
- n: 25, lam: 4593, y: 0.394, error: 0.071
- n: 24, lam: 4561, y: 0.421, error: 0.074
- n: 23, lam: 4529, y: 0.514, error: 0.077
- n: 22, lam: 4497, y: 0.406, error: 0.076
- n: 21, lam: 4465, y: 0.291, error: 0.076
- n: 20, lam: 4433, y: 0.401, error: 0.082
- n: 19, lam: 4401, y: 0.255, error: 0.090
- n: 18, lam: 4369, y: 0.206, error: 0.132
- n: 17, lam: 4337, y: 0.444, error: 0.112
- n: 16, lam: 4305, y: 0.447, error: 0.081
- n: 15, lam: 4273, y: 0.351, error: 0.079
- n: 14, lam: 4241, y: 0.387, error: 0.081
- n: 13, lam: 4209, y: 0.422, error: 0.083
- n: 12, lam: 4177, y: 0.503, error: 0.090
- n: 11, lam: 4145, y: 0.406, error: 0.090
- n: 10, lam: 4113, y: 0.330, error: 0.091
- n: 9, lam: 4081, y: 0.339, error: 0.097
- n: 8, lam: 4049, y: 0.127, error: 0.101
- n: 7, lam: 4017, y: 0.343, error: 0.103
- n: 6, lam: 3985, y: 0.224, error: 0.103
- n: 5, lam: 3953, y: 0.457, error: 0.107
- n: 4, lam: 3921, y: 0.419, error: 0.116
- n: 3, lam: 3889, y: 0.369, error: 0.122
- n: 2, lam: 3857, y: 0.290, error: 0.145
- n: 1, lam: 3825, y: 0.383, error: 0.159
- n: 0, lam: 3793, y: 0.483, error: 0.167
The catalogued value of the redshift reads 0.57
